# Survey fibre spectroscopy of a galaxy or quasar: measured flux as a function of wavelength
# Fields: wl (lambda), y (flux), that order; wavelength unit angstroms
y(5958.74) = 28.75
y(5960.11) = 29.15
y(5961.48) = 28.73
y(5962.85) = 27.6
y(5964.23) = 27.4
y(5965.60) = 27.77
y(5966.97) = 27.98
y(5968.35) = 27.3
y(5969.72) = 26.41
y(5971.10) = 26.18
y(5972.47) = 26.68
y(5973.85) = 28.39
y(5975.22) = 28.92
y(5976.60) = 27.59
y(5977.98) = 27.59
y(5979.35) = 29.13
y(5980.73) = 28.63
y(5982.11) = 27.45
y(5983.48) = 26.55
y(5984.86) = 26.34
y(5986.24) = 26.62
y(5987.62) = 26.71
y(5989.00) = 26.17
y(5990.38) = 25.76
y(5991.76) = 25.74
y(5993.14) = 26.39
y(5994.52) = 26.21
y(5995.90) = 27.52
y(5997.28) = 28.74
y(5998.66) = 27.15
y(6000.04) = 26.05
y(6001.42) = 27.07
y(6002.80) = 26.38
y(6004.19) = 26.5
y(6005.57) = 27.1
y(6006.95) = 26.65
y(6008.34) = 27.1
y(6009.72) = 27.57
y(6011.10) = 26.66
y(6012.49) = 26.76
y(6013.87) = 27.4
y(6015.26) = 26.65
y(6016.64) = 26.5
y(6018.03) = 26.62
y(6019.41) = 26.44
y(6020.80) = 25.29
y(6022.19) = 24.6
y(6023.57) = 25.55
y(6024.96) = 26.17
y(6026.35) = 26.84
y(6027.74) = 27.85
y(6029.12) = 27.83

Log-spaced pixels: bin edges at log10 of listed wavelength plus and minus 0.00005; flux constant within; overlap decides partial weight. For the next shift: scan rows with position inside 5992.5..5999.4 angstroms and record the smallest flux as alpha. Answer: 26.21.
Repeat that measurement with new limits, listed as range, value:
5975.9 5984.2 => 26.55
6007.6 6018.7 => 26.5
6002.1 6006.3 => 26.38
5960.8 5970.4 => 26.41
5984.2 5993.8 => 25.74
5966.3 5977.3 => 26.18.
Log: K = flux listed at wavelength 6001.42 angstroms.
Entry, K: 27.07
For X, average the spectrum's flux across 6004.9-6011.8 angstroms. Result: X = 27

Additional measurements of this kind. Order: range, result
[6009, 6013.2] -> 27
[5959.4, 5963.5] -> 28.6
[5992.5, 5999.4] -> 27.2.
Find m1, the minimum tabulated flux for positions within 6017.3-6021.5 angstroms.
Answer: 25.29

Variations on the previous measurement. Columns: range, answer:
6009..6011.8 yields 26.66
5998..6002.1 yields 26.05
